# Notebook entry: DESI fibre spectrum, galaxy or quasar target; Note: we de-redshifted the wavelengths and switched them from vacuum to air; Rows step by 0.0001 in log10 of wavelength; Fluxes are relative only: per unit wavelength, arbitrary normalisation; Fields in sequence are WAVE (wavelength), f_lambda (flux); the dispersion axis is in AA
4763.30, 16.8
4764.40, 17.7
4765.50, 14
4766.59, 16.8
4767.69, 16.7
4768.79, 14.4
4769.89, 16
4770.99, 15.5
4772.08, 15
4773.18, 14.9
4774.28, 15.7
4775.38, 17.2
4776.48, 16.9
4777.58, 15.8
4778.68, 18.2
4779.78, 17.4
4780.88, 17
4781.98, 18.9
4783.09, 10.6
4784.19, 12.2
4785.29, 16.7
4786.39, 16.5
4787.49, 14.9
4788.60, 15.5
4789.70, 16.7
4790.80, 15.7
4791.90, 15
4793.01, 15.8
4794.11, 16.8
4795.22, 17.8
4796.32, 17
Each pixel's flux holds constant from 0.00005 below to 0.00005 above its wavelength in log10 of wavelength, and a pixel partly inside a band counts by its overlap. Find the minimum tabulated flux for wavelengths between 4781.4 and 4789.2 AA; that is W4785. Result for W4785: 10.6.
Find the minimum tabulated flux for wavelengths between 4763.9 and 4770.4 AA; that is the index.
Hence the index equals 14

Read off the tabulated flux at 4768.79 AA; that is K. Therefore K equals 14.4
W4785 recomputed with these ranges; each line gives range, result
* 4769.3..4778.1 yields 14.9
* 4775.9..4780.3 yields 15.8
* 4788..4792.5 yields 15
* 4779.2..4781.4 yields 17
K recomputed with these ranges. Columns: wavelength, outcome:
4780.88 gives 17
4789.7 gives 16.7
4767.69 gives 16.7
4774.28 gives 15.7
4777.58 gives 15.8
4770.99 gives 15.5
